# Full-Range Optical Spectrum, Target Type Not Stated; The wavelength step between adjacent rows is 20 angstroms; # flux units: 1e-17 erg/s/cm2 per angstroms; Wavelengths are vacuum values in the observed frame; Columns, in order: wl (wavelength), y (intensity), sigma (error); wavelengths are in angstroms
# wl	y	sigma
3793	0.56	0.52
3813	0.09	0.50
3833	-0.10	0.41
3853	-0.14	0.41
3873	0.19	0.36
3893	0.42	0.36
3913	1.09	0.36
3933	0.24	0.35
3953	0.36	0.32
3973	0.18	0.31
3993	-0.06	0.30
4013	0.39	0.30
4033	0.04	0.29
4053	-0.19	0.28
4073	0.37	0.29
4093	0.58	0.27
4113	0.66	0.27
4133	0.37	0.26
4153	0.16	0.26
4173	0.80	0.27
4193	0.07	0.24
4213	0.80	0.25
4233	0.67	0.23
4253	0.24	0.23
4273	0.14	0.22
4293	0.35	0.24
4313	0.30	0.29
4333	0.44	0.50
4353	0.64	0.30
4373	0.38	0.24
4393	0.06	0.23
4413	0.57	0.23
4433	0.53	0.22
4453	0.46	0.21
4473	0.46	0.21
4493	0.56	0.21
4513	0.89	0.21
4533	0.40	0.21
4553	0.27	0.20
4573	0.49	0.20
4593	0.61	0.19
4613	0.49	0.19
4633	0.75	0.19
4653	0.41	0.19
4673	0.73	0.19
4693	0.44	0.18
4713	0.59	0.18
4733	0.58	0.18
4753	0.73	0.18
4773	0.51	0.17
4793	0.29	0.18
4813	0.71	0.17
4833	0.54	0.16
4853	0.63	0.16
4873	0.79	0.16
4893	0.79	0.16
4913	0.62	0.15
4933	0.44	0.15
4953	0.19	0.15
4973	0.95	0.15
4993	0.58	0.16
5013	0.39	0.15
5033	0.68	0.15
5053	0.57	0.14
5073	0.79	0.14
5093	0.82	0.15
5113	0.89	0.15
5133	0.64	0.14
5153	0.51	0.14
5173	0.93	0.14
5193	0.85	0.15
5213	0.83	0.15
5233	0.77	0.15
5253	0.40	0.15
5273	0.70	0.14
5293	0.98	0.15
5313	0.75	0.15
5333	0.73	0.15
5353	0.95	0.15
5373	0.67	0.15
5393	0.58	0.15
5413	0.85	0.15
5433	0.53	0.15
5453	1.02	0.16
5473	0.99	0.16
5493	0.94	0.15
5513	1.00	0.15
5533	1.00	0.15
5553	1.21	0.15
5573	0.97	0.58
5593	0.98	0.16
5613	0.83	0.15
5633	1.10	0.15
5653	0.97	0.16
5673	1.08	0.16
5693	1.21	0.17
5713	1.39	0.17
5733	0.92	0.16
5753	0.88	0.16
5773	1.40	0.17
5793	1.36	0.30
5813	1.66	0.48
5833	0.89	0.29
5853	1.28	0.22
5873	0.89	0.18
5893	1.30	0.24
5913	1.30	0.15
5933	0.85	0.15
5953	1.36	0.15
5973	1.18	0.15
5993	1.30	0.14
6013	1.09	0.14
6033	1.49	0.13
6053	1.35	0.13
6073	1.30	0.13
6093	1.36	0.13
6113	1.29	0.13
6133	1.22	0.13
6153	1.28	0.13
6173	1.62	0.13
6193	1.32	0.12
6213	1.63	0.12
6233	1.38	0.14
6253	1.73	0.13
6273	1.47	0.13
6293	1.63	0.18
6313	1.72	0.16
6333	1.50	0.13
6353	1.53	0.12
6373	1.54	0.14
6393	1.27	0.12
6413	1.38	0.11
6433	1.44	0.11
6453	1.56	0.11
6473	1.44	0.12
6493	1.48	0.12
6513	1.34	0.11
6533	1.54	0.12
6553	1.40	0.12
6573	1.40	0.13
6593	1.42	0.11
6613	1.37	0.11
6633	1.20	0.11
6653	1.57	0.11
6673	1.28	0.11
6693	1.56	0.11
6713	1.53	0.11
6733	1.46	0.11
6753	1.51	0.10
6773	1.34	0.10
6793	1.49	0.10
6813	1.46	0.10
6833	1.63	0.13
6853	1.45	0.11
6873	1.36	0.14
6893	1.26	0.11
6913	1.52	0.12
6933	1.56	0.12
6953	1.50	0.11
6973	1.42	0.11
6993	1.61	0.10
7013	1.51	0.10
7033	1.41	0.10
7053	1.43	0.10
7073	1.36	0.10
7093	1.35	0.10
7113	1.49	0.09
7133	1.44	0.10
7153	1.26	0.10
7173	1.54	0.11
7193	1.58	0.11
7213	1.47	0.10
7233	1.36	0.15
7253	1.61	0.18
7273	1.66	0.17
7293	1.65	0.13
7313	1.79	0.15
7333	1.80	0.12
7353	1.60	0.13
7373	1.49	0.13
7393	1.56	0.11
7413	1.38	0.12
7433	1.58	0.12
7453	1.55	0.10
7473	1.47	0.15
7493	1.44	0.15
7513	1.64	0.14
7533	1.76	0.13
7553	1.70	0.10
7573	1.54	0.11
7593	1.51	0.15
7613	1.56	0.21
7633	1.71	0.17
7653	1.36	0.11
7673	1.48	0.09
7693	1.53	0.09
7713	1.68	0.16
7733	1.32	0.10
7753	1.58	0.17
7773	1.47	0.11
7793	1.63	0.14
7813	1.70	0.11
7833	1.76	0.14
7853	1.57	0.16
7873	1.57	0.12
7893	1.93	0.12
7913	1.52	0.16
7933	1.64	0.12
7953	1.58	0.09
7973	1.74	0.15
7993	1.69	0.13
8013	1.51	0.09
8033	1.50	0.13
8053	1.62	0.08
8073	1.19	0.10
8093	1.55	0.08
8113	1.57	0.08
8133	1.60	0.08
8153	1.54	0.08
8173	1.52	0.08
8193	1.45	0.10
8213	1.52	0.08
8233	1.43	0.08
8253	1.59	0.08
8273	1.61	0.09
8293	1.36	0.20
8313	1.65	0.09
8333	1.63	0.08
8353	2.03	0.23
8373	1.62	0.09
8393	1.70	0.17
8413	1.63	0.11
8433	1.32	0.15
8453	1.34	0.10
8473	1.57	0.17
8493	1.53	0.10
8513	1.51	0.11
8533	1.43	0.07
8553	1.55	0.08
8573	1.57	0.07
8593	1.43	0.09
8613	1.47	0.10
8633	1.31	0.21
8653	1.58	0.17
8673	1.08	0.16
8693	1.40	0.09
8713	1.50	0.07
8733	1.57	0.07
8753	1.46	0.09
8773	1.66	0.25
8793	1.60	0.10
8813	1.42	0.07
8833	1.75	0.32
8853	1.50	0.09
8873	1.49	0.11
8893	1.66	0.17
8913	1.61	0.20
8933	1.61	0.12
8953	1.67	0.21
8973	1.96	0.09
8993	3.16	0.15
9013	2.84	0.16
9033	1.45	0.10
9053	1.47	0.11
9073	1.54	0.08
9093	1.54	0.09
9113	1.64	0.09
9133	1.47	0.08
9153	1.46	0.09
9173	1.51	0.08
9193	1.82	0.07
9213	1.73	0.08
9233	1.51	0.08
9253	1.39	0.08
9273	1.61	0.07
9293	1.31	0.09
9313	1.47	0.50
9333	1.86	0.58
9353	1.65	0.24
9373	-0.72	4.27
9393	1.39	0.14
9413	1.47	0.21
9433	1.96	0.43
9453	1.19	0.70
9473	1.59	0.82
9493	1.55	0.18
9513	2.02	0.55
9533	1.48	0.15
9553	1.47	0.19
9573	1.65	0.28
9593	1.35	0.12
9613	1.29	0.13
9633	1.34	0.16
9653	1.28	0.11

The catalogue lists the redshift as 0.37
